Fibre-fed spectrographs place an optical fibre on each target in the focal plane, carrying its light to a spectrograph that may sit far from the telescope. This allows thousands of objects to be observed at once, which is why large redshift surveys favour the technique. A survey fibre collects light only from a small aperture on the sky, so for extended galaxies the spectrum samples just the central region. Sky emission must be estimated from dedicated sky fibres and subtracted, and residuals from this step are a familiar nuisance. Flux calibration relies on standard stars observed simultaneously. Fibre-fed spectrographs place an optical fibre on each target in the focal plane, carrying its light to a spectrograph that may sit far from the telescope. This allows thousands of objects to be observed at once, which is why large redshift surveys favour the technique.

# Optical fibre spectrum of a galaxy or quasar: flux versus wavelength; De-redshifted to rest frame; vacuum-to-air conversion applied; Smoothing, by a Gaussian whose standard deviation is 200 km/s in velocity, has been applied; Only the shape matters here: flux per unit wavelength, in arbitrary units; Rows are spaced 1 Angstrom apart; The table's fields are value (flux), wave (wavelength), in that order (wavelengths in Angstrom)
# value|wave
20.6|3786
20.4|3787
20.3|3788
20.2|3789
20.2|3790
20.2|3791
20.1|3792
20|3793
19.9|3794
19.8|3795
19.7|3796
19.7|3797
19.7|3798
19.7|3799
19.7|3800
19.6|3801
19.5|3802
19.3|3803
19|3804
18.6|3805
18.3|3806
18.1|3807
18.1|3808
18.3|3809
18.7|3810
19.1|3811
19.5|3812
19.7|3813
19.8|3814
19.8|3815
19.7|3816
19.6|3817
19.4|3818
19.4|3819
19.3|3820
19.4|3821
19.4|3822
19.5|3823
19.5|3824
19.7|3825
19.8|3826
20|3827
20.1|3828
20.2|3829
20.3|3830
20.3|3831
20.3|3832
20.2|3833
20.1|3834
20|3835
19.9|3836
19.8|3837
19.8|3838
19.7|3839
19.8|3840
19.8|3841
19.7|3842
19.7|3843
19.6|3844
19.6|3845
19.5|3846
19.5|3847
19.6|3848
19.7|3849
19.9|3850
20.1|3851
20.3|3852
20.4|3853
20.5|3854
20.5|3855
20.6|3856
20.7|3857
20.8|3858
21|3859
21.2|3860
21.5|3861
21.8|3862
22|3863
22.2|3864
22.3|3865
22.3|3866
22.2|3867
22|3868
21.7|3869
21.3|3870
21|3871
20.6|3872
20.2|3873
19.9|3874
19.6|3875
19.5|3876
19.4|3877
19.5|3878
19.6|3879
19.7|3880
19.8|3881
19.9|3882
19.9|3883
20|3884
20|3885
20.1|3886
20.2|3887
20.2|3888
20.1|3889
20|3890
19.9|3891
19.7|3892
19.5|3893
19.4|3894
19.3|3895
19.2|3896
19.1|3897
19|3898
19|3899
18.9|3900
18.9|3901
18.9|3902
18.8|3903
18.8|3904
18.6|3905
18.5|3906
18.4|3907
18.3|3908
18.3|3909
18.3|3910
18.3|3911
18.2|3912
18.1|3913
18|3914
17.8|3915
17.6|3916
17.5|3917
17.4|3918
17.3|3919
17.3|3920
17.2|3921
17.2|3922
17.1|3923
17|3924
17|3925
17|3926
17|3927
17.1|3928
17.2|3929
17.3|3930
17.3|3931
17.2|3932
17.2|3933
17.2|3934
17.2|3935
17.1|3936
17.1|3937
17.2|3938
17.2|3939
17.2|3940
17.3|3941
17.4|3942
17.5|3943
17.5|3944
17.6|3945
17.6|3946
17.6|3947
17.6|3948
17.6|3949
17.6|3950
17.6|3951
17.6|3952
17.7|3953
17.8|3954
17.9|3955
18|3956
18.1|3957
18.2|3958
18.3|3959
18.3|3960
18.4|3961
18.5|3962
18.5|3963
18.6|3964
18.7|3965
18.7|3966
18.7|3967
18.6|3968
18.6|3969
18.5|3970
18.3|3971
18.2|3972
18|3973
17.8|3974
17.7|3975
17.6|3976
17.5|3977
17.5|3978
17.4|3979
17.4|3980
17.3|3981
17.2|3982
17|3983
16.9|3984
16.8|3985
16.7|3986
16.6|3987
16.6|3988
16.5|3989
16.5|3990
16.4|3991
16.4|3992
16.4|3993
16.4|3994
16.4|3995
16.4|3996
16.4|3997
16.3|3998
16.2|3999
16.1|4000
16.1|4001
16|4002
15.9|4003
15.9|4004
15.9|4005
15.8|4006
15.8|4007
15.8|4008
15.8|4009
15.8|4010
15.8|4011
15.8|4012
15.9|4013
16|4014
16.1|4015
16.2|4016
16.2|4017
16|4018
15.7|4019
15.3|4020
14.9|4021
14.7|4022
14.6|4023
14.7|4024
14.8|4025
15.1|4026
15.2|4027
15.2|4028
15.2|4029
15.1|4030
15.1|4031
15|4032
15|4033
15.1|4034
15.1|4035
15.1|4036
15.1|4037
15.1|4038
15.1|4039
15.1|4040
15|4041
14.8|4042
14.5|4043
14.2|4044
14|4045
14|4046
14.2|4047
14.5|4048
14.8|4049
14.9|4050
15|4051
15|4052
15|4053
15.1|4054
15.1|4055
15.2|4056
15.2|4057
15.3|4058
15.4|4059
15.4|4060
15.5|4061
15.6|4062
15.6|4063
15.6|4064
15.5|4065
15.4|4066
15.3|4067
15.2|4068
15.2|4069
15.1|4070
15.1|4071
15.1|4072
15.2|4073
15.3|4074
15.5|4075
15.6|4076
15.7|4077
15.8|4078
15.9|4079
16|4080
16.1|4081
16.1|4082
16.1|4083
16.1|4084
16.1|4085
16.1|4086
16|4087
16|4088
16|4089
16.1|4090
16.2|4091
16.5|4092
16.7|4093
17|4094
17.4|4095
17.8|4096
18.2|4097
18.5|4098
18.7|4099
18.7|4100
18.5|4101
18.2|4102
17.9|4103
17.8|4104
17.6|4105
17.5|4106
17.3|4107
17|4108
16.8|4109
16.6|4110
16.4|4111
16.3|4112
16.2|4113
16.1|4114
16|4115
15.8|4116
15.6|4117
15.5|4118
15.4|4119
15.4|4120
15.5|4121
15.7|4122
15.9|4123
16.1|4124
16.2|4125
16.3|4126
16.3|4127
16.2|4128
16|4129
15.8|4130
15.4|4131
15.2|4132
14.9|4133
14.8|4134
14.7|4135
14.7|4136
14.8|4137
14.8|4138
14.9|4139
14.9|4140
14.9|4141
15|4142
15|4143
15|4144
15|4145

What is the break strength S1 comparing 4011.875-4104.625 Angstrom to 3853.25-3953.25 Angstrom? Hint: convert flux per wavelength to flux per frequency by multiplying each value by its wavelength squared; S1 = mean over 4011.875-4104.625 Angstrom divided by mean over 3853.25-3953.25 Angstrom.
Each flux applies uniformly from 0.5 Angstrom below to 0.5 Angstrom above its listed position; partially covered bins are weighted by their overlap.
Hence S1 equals 0.9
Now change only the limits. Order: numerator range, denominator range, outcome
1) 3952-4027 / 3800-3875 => 0.91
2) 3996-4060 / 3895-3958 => 0.91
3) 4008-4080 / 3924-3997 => 0.91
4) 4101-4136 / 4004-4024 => 1.09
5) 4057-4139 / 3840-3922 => 0.91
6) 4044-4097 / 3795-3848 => 0.90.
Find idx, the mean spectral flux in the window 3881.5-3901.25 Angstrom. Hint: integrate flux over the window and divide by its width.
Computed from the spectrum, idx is 19.6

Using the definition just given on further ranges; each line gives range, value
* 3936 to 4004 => 17.4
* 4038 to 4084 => 15.2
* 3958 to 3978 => 18.3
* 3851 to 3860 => 20.6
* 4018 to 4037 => 15.1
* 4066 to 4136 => 16.2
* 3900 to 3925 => 18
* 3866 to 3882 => 20.4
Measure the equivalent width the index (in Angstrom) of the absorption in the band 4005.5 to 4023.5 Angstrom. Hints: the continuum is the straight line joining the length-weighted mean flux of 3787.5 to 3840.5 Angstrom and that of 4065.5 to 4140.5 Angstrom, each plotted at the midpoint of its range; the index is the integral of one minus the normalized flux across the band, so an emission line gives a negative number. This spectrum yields 1.6 Angstrom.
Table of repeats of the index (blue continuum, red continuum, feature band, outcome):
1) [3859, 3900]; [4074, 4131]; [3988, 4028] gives 5.0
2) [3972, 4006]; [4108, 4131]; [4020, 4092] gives 4.8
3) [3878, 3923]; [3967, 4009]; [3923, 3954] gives 1.1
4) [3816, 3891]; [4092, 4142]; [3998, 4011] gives 1.5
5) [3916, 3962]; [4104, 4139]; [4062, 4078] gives 1.0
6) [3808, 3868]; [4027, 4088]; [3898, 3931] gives 1.0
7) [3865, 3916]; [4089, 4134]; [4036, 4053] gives 2.7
